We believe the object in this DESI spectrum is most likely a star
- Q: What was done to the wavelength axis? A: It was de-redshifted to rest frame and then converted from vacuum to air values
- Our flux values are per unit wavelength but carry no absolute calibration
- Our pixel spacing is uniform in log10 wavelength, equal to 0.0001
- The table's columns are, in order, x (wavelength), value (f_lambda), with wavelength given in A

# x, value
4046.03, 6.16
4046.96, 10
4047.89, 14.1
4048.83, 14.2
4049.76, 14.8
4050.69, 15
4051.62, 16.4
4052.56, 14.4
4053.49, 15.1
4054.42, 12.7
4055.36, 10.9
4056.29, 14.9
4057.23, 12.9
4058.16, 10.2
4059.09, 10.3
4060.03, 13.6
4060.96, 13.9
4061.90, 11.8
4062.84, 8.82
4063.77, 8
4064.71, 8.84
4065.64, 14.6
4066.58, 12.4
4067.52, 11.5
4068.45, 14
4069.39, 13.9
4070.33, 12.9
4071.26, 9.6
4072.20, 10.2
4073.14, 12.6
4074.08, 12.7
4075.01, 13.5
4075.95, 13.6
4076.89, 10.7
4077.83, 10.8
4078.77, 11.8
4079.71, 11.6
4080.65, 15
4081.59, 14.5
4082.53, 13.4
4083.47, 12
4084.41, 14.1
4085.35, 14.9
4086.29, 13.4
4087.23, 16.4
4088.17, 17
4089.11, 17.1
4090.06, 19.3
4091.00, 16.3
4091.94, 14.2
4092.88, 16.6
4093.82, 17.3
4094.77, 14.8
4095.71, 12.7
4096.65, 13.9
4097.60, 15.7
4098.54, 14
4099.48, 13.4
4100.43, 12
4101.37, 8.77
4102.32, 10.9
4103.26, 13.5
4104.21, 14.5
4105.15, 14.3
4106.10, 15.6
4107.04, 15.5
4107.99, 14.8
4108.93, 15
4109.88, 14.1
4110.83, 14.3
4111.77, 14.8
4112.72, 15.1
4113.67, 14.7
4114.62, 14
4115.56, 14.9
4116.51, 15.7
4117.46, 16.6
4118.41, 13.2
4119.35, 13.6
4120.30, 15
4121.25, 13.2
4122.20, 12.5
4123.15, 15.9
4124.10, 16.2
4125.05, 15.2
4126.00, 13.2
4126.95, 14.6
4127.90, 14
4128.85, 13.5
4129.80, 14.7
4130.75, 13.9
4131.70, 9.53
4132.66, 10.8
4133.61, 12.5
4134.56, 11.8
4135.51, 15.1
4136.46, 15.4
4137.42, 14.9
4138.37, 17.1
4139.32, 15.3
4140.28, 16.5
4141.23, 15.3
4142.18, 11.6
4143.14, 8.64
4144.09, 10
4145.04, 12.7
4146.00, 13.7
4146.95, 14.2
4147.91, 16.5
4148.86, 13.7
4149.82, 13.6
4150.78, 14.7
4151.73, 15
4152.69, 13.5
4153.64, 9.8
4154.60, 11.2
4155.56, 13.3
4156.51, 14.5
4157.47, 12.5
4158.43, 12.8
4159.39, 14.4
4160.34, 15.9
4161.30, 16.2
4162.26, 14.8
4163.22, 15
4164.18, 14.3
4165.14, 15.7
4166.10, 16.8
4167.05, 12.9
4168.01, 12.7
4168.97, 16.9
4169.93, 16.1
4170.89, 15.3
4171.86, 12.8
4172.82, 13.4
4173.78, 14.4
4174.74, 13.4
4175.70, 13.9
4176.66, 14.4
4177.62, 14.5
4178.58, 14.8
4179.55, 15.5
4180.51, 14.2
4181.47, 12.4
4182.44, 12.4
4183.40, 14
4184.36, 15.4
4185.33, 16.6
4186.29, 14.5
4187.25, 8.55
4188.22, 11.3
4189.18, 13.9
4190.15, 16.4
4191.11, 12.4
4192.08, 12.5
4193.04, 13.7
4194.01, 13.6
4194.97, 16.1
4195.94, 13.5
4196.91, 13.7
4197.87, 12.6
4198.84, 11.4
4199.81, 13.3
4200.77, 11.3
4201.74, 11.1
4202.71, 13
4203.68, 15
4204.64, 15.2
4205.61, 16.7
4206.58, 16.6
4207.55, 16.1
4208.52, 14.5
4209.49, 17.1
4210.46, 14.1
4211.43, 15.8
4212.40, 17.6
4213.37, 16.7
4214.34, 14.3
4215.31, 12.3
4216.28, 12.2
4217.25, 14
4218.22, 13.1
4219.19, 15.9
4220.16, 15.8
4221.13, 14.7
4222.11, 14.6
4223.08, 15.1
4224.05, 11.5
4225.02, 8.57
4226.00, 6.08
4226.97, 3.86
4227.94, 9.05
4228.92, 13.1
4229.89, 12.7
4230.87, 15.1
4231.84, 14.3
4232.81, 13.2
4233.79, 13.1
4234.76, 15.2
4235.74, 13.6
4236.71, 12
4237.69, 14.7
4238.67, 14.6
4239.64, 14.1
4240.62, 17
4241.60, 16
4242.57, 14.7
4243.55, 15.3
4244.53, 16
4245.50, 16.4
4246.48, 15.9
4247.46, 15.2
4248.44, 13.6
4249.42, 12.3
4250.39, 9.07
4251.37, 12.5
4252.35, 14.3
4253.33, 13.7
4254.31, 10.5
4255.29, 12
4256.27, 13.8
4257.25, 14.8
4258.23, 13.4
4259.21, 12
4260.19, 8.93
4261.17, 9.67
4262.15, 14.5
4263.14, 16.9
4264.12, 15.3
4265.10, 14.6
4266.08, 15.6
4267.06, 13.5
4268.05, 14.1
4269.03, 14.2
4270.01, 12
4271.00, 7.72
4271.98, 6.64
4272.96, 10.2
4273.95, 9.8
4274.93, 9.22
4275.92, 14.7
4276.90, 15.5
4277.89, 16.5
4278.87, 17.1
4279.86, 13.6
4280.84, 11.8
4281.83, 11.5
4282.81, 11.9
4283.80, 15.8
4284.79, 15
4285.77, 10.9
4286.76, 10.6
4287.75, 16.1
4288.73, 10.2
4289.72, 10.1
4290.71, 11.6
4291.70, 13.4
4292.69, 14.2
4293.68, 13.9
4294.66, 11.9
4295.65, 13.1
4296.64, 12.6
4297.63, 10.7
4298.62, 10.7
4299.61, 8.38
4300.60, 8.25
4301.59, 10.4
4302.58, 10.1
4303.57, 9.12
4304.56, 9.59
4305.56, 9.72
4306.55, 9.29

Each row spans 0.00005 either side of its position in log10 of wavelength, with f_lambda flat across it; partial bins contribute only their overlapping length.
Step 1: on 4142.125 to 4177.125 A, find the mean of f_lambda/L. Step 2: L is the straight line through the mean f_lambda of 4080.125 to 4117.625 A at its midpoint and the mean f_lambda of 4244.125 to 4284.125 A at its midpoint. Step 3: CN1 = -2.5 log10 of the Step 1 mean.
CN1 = 0.01 mag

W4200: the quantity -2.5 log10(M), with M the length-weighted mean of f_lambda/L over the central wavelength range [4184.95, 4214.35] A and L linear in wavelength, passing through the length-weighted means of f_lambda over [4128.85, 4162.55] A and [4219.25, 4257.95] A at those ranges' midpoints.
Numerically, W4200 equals -0.057 mag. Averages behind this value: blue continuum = 13.6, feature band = 14.2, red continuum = 13.3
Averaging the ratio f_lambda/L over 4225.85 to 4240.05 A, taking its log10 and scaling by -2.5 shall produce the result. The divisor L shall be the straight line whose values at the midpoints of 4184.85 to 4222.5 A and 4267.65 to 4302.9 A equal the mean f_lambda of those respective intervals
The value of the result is 0.08 mag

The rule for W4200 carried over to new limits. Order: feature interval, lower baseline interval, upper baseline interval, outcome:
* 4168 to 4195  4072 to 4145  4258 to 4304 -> -0.06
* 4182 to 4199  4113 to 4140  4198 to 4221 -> 0.07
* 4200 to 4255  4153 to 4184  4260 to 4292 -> -0.03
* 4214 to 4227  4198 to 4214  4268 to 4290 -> 0.14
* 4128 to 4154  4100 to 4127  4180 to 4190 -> 0.03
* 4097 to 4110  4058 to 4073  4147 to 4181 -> -0.09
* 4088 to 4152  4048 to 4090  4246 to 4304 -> -0.11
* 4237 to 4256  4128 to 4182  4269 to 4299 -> -0.10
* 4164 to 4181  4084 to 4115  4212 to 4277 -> -0.05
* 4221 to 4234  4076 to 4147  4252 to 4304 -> 0.11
